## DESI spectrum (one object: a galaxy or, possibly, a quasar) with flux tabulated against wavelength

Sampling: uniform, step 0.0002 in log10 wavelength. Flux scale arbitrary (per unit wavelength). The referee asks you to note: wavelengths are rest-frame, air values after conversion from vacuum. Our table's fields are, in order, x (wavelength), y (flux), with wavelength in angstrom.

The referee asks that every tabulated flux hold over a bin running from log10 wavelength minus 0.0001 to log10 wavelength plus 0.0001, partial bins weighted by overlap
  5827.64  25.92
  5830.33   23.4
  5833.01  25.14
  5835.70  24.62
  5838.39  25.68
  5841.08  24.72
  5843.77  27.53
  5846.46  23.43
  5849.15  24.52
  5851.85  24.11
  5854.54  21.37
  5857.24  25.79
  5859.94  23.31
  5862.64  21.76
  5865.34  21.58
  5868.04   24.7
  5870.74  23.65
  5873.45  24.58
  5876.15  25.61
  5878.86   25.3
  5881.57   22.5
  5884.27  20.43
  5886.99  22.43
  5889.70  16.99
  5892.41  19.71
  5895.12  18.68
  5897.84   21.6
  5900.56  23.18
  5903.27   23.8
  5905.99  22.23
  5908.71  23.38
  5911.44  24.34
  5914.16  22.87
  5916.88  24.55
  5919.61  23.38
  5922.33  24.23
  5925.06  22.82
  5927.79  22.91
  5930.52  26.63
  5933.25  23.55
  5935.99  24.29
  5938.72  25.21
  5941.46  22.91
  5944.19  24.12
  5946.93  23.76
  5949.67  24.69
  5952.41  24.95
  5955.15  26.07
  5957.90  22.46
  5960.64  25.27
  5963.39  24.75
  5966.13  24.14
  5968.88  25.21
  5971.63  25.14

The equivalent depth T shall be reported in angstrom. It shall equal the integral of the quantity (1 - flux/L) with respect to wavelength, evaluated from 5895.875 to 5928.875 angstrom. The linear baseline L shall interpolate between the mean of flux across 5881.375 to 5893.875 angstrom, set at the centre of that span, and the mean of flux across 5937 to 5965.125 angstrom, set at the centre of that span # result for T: -2.0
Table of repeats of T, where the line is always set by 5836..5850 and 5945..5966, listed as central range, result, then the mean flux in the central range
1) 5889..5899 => 2.2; 19.4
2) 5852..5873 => 1.5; 23.3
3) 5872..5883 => 0.2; 24.5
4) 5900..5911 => 0.7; 23.2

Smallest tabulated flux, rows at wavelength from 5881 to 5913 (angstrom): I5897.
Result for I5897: 16.99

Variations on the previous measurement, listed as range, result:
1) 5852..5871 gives 21.37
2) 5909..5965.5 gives 22.46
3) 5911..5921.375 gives 22.87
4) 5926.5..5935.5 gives 22.91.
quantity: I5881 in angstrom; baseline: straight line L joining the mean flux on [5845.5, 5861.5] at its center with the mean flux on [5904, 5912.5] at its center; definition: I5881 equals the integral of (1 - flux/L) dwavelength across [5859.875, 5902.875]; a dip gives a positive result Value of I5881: 2.31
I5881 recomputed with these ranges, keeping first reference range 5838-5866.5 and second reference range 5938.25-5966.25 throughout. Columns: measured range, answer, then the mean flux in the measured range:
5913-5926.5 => 0.37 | 23.6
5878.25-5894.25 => 2.08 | 21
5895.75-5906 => 0.71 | 22.5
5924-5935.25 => 0.12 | 24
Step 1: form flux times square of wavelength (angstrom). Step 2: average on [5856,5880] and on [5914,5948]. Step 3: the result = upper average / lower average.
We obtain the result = 1.0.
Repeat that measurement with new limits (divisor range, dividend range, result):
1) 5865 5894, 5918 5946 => 1.09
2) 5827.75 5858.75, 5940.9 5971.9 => 1.03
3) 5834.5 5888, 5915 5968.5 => 1.04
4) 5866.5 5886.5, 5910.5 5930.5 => 1.02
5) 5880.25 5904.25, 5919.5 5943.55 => 1.16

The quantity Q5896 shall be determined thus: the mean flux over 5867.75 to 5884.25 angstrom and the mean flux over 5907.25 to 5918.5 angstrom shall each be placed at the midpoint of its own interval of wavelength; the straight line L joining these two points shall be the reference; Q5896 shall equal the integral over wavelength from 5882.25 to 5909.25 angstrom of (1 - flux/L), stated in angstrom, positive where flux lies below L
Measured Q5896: 3.03 angstrom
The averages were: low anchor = 24.1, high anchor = 23.8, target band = 21.2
